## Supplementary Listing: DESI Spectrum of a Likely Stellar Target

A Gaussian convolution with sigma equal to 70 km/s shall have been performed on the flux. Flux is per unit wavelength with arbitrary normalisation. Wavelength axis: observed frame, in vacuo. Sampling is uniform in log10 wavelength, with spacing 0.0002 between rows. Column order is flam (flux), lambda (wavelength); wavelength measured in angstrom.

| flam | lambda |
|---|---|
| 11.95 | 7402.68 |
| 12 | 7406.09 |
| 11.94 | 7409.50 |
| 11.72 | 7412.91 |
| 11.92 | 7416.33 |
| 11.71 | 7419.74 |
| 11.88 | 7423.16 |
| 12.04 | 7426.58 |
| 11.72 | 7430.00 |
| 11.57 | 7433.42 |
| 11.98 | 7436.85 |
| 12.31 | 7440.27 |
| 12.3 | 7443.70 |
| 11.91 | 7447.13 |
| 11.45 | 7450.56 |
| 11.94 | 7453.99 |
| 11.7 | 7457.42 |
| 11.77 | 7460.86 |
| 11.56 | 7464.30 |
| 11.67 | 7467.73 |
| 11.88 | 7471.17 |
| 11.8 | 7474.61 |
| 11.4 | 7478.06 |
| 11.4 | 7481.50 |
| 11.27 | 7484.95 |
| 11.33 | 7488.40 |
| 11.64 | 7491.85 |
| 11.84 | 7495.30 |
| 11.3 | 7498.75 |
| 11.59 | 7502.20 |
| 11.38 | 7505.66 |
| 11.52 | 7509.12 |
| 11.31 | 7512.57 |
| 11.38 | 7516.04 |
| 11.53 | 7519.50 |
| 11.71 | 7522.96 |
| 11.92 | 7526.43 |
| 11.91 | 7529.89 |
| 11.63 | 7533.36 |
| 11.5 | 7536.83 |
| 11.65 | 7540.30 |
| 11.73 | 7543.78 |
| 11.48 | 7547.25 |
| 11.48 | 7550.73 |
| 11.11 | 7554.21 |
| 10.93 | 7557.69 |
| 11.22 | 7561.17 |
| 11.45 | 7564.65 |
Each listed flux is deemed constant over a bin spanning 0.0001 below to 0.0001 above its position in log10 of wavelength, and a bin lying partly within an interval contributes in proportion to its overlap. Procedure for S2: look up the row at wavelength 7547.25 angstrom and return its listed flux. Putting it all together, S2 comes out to 11.48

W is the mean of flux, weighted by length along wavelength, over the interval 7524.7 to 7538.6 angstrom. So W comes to 11.7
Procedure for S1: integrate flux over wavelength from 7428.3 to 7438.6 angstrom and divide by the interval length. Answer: 11.8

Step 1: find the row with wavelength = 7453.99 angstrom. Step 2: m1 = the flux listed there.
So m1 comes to 11.94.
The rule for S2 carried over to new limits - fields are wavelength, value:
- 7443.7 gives 12.3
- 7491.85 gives 11.64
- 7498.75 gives 11.3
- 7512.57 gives 11.31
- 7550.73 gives 11.48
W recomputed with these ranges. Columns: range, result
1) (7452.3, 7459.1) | 11.8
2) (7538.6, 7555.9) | 11.5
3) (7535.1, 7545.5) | 11.6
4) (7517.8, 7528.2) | 11.7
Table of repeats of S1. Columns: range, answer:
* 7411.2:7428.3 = 11.9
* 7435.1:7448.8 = 12.1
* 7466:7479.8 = 11.7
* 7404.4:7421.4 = 11.9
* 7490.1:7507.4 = 11.5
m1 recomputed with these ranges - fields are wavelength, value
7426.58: 12.04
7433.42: 11.57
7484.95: 11.27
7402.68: 11.95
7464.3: 11.56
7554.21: 11.11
